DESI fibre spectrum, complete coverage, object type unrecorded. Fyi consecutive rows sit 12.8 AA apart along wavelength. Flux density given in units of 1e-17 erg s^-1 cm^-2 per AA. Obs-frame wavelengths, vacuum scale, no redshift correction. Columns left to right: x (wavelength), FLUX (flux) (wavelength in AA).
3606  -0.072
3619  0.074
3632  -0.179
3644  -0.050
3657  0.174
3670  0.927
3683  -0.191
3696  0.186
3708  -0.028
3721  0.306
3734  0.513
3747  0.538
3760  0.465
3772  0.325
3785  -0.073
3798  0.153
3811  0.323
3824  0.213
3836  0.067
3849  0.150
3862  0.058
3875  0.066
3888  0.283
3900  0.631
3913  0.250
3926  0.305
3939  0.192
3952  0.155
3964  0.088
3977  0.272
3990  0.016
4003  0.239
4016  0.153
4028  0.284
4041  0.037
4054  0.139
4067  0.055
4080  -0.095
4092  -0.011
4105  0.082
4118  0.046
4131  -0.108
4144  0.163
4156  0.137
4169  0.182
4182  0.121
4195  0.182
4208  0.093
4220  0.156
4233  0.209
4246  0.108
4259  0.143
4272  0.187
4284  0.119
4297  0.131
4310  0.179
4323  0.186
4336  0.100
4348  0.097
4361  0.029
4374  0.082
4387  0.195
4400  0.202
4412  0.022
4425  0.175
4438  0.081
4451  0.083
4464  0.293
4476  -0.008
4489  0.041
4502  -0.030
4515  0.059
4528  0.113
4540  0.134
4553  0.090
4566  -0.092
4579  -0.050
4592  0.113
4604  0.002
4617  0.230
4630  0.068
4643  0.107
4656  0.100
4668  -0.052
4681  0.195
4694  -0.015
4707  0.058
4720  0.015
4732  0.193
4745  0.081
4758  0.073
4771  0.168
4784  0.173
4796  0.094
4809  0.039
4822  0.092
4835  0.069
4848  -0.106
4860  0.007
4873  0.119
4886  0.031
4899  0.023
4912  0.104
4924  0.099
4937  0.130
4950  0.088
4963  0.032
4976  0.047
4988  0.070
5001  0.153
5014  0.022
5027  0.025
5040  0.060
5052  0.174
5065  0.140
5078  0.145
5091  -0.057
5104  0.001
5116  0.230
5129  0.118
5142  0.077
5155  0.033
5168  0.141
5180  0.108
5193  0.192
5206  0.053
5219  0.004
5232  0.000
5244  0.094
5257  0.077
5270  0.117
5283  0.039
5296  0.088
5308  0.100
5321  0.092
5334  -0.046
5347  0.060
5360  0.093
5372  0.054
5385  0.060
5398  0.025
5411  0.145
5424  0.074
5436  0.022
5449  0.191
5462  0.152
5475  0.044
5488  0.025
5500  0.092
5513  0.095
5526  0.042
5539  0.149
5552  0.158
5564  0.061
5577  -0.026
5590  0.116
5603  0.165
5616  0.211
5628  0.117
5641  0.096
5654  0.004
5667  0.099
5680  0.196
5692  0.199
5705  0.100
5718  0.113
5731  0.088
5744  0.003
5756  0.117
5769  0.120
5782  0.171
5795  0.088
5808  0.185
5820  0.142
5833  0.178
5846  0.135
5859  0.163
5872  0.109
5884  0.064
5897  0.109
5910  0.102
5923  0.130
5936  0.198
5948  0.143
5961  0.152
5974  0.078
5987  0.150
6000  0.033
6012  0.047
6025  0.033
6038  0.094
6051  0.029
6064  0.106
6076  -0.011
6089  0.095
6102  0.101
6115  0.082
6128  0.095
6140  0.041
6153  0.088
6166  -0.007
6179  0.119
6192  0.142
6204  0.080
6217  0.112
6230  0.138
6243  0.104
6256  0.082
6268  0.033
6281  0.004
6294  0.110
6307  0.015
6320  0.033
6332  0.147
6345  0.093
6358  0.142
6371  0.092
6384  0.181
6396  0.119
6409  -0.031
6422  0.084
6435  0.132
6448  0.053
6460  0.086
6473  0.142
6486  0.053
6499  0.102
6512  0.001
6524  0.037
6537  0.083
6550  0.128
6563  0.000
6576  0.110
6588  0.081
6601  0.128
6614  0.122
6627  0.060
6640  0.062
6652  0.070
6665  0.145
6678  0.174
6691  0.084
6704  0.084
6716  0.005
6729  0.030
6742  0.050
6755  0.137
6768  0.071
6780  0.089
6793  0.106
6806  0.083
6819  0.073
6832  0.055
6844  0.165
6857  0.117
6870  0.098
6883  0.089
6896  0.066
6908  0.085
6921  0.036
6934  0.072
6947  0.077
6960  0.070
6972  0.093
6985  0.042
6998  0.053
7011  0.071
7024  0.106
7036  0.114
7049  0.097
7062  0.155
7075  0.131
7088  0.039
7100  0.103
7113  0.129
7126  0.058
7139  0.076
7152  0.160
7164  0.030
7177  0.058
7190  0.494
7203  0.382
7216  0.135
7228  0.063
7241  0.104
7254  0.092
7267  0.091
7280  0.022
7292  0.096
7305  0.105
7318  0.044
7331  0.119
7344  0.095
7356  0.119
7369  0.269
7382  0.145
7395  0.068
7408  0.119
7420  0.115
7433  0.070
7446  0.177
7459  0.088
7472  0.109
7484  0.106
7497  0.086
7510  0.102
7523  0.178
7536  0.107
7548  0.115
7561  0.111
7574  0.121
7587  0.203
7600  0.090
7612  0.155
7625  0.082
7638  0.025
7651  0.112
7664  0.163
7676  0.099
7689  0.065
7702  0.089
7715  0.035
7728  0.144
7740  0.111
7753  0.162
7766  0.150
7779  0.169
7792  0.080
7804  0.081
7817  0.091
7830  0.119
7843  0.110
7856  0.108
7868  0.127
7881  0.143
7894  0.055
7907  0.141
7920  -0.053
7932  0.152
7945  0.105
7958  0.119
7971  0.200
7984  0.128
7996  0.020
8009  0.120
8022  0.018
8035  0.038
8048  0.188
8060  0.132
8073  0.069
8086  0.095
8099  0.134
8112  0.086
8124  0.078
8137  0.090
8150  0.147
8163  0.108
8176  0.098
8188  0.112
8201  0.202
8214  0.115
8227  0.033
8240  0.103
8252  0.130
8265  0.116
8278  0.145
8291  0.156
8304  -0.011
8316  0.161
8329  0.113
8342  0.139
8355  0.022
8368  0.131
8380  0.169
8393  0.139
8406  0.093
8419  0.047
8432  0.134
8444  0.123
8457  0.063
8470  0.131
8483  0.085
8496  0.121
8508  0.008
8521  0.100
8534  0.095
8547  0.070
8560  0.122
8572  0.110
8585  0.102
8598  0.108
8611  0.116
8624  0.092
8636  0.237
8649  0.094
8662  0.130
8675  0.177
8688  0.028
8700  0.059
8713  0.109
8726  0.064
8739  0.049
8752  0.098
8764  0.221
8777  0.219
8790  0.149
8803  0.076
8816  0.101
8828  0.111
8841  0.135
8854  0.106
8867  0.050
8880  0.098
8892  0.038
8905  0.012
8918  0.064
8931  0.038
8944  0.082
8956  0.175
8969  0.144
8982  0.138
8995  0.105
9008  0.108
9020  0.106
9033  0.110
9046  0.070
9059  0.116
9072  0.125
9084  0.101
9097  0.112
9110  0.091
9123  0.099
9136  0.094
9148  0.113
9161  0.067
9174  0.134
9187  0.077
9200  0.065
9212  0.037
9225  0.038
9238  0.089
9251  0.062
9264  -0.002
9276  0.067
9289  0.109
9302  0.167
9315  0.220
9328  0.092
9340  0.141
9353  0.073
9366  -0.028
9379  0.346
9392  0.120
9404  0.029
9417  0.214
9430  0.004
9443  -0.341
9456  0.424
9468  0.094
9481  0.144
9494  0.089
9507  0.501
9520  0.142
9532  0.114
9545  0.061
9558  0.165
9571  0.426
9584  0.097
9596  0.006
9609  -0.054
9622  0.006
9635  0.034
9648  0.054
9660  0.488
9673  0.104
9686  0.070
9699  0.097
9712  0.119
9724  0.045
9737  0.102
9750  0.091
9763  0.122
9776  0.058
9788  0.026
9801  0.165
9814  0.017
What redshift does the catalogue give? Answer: 0.93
